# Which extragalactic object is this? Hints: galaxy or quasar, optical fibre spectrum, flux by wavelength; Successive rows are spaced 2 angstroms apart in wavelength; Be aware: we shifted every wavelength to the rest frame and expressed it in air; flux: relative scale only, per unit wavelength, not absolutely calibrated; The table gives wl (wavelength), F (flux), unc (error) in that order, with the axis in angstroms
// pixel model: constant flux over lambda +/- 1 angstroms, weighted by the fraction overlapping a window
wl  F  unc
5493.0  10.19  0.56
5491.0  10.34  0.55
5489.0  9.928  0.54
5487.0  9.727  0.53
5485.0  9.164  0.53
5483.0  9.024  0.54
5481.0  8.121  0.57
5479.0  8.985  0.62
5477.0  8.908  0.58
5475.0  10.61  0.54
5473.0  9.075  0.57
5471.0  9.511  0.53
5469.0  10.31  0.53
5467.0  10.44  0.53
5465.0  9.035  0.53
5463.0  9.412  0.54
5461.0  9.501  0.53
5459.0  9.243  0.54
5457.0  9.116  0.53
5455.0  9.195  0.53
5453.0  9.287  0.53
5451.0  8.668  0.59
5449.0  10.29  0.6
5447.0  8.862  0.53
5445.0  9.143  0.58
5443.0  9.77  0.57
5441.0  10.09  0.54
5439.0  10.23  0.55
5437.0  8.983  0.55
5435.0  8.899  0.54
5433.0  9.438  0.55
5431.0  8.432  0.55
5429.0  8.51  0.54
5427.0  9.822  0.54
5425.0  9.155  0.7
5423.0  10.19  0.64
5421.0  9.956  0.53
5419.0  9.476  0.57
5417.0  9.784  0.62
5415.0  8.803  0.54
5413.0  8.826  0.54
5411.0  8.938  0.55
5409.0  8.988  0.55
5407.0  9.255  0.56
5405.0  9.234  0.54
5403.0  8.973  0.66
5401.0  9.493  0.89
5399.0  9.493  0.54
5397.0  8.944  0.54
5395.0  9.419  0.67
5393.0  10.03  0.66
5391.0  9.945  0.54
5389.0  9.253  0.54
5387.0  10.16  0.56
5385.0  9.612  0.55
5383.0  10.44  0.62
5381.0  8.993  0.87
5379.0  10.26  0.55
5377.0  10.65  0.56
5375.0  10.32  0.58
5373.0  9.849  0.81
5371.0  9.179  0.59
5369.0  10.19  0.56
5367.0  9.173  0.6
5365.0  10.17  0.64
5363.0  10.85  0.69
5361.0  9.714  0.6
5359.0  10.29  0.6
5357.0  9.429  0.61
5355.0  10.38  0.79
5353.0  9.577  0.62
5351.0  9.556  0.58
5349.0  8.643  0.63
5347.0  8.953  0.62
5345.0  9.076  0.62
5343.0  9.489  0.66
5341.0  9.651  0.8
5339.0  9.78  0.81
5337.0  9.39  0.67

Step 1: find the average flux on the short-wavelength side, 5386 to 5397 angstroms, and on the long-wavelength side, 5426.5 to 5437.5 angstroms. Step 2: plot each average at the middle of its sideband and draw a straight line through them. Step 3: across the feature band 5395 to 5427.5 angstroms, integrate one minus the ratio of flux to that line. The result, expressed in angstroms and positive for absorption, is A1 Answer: 0.0 angstroms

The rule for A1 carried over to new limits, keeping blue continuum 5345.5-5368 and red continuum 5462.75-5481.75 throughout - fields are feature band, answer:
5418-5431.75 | 0.3 angstroms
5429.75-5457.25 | 0.6 angstroms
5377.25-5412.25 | 0.4 angstroms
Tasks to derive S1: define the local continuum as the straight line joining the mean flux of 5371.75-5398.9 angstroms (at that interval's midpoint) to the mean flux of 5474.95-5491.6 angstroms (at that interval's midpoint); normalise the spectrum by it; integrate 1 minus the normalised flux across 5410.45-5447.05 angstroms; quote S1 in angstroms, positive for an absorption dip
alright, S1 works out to 1.0 angstroms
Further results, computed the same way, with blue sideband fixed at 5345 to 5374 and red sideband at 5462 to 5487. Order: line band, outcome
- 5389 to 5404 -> 0.2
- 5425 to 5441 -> 0.4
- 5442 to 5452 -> 0.1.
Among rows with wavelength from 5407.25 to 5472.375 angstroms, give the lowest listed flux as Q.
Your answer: 8.432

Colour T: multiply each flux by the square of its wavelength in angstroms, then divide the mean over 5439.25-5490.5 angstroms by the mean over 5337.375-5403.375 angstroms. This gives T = 1.01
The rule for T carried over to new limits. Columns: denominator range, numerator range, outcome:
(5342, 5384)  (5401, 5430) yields 0.97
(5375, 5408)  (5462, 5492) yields 1.02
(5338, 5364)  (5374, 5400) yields 1.03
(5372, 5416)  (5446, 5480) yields 1.02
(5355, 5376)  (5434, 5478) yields 0.99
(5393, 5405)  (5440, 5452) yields 1.03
